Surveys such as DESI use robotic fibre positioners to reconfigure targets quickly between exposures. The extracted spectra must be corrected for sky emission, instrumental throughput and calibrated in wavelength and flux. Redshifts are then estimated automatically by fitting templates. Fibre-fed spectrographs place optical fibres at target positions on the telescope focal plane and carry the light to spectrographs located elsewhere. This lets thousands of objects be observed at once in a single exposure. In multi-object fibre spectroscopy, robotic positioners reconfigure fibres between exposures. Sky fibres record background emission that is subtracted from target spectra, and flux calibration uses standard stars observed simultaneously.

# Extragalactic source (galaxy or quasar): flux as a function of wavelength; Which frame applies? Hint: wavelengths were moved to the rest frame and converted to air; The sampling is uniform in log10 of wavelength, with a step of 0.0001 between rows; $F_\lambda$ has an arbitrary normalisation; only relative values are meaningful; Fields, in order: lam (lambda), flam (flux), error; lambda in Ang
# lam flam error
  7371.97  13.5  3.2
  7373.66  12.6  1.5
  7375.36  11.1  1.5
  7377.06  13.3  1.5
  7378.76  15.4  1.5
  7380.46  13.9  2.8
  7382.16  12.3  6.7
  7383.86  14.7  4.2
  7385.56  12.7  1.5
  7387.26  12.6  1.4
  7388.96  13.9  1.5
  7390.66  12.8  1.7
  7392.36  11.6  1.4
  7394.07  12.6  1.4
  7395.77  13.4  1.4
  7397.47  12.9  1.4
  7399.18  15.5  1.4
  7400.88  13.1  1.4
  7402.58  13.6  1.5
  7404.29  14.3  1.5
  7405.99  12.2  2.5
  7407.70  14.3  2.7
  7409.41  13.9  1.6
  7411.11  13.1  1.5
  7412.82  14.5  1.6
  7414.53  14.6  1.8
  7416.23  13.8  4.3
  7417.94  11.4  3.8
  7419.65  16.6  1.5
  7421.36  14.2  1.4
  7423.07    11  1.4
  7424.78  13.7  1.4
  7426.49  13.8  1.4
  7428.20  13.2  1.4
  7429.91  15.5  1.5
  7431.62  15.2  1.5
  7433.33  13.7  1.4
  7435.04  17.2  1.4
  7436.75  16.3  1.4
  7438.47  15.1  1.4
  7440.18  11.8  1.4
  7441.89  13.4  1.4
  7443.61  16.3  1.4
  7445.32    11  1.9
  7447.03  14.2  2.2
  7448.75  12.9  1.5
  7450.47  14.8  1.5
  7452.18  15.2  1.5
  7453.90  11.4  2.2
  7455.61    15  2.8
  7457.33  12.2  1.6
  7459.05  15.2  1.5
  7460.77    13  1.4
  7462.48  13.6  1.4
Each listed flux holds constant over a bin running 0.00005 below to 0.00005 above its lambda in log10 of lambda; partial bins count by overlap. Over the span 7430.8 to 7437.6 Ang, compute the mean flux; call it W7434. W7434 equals 15.6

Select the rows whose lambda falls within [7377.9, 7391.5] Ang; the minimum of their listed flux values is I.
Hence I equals 12.3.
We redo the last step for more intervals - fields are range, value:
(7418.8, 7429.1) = 11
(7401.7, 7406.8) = 12.2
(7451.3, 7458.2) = 11.4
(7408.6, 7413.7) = 13.1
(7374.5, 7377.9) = 11.1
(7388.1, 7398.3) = 11.6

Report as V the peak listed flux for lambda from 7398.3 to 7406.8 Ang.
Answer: 15.5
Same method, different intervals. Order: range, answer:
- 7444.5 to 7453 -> 15.2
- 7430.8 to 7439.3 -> 17.2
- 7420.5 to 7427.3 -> 14.2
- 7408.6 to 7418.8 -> 14.6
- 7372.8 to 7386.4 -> 15.4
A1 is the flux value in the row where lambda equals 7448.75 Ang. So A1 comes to 12.9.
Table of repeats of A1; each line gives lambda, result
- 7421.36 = 14.2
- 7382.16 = 12.3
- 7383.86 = 14.7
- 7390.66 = 12.8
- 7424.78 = 13.7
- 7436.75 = 16.3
